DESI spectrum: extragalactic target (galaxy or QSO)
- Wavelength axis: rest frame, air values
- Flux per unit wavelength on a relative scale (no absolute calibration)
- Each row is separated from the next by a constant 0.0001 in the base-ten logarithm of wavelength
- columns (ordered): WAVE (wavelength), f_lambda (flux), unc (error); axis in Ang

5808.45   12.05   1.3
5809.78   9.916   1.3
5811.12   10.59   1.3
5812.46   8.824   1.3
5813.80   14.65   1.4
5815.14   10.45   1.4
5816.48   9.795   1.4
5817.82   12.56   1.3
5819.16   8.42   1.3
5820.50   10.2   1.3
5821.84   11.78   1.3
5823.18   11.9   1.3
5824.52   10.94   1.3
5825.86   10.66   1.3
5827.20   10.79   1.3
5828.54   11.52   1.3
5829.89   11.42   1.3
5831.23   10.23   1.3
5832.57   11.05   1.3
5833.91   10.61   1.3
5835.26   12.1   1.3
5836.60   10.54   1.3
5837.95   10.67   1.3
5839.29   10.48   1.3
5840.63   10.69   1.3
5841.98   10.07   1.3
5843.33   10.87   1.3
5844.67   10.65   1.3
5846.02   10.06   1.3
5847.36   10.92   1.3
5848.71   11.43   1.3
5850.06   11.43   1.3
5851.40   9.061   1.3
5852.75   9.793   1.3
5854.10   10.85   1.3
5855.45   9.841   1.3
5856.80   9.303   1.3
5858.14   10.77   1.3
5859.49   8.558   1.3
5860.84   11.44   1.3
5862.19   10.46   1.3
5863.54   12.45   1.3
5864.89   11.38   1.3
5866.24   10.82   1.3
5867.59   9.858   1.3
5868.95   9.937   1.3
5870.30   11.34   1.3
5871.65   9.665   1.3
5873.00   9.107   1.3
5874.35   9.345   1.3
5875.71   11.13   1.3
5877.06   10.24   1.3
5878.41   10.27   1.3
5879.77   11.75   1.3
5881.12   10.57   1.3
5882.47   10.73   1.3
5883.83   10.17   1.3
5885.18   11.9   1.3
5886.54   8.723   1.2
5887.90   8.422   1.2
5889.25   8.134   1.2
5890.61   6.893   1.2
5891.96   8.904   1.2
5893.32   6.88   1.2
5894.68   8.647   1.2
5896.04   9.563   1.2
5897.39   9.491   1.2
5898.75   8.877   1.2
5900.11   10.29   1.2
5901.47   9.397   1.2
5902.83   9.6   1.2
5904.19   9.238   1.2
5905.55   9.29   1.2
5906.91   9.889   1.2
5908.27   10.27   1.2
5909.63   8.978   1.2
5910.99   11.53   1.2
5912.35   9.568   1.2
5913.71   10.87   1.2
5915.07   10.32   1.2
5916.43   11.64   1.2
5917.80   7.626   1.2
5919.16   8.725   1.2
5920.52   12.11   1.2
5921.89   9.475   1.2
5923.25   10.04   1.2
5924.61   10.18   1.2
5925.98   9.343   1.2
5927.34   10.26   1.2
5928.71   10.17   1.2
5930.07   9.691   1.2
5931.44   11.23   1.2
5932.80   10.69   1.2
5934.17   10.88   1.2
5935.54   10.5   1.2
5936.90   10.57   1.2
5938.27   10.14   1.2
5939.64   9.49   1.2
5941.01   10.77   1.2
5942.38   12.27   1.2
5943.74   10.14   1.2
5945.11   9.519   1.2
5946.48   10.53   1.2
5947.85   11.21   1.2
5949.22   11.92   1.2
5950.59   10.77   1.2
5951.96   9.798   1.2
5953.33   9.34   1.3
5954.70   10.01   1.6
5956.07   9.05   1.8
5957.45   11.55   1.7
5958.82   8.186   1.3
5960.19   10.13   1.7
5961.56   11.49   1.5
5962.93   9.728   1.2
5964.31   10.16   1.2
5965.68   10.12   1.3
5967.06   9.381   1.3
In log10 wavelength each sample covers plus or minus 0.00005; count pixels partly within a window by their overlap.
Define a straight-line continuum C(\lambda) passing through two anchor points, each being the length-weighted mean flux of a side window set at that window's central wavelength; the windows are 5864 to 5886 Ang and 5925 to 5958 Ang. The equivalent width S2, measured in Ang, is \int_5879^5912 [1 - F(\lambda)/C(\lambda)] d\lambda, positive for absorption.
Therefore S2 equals 3.1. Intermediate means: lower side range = 10.5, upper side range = 10.4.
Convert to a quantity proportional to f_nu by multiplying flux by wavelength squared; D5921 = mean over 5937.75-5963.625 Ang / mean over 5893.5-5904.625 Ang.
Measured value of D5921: 1.1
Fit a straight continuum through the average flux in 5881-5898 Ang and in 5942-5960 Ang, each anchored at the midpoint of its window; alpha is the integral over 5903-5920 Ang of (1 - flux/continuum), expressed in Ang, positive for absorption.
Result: -0.6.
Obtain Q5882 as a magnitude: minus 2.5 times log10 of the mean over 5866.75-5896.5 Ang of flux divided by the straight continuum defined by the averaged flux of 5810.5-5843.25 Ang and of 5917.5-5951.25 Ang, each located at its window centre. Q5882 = 0.10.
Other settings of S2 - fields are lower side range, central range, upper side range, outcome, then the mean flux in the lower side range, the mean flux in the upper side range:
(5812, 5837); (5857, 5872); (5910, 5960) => 0.2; 11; 10.3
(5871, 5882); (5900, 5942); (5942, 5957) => 1.0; 10.3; 10.4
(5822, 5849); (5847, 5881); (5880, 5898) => -1.5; 10.9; 9.22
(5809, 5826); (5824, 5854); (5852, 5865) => -0.3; 10.8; 10.4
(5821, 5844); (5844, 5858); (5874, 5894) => 0.2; 11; 9.61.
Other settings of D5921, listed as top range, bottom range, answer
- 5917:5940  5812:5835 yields 0.95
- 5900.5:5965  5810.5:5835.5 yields 0.96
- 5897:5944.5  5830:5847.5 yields 0.97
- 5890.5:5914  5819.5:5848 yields 0.89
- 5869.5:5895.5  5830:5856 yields 0.92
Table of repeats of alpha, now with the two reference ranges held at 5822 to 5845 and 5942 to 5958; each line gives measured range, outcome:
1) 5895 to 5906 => 1.25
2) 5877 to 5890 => 0.80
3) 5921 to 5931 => 0.57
